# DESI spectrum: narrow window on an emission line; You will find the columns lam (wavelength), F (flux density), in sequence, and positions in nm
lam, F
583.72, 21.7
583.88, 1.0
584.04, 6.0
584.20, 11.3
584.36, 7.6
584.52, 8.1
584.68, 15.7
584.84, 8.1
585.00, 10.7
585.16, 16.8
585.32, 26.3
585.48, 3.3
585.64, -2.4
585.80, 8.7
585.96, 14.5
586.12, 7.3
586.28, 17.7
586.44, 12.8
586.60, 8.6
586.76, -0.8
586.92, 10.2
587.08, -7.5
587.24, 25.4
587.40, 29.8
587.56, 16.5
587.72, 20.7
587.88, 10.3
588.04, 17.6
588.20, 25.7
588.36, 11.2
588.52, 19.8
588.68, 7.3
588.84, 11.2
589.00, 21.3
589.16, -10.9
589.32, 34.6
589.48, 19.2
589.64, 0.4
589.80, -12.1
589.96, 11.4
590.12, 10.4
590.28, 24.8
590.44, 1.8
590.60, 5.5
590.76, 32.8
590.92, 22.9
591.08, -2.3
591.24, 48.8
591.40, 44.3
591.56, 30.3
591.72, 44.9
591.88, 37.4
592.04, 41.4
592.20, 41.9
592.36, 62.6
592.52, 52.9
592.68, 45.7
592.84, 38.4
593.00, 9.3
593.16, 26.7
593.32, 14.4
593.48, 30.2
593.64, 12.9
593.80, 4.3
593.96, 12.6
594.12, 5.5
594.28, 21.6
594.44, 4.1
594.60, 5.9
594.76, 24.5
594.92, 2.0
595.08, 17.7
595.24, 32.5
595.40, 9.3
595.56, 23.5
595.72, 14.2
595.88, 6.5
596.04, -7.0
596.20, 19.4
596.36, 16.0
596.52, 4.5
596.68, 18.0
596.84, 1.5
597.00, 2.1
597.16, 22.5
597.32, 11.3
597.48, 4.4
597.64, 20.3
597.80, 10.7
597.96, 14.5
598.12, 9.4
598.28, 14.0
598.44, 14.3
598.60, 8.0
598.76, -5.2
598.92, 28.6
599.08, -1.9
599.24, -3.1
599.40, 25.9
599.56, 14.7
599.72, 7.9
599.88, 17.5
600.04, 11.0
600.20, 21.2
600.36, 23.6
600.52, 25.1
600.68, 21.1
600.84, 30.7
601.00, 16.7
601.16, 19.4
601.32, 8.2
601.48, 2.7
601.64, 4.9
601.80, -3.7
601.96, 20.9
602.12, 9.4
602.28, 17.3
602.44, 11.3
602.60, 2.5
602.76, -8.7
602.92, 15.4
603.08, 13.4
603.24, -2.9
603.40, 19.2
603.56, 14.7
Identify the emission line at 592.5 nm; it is [O II]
